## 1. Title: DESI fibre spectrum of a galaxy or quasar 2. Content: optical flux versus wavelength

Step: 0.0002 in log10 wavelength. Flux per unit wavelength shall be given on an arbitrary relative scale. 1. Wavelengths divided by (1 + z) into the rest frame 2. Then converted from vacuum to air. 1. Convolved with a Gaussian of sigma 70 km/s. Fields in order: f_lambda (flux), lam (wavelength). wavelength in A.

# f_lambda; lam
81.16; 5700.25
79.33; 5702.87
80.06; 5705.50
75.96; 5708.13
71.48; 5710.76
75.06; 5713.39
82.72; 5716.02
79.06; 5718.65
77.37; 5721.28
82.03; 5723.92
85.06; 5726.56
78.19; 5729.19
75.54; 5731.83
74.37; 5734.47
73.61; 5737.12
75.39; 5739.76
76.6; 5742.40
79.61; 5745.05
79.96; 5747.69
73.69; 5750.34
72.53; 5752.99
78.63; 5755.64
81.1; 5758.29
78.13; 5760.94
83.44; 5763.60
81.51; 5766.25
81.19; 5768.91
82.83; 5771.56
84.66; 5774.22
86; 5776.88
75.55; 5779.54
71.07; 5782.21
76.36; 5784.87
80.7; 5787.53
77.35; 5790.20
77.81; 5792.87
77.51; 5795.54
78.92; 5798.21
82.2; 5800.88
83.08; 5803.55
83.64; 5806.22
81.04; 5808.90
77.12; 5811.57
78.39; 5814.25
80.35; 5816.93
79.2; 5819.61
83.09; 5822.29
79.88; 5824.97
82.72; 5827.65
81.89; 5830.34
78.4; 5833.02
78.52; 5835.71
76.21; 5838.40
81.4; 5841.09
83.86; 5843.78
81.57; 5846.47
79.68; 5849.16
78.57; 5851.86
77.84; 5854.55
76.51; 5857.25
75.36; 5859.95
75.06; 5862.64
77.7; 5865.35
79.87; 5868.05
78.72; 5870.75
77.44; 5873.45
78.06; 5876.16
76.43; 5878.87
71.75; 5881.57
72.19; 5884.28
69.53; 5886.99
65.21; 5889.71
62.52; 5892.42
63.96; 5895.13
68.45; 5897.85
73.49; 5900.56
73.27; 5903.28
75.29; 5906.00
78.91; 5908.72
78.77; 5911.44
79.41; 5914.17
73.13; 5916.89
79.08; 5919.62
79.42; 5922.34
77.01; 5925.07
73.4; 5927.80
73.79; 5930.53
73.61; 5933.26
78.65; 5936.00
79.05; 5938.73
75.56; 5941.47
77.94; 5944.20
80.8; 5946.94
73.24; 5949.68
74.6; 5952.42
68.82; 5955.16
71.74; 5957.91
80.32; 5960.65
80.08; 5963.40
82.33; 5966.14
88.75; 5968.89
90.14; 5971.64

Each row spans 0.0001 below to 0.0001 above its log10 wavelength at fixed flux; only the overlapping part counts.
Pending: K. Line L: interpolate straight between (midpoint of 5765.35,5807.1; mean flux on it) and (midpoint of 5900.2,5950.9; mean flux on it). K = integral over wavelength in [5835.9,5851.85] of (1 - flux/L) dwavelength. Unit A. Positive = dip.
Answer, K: -0.3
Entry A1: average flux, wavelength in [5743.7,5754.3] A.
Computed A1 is 76.4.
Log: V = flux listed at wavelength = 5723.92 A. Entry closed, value 82.03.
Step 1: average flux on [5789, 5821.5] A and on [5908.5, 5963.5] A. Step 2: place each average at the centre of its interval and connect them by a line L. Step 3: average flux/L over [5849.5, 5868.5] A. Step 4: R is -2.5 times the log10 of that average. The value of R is 0.016 mag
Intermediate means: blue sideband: 79.8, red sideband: 76.4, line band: 77.3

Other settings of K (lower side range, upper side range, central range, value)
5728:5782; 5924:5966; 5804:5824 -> -0.7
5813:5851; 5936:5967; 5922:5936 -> 0.4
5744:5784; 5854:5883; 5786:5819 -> -0.6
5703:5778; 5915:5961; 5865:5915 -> 1.9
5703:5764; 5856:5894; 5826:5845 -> -1.4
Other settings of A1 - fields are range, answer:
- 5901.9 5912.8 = 76.6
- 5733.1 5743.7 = 75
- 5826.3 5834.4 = 81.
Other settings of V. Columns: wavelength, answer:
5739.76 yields 75.39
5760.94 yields 78.13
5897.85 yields 68.45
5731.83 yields 75.54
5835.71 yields 78.52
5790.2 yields 77.35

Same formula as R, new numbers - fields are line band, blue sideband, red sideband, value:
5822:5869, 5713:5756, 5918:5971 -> -0.024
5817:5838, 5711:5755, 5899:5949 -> -0.046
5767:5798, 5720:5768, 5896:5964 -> -0.021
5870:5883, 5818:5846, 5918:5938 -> 0.032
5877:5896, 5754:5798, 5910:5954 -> 0.124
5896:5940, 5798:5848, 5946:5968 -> 0.029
